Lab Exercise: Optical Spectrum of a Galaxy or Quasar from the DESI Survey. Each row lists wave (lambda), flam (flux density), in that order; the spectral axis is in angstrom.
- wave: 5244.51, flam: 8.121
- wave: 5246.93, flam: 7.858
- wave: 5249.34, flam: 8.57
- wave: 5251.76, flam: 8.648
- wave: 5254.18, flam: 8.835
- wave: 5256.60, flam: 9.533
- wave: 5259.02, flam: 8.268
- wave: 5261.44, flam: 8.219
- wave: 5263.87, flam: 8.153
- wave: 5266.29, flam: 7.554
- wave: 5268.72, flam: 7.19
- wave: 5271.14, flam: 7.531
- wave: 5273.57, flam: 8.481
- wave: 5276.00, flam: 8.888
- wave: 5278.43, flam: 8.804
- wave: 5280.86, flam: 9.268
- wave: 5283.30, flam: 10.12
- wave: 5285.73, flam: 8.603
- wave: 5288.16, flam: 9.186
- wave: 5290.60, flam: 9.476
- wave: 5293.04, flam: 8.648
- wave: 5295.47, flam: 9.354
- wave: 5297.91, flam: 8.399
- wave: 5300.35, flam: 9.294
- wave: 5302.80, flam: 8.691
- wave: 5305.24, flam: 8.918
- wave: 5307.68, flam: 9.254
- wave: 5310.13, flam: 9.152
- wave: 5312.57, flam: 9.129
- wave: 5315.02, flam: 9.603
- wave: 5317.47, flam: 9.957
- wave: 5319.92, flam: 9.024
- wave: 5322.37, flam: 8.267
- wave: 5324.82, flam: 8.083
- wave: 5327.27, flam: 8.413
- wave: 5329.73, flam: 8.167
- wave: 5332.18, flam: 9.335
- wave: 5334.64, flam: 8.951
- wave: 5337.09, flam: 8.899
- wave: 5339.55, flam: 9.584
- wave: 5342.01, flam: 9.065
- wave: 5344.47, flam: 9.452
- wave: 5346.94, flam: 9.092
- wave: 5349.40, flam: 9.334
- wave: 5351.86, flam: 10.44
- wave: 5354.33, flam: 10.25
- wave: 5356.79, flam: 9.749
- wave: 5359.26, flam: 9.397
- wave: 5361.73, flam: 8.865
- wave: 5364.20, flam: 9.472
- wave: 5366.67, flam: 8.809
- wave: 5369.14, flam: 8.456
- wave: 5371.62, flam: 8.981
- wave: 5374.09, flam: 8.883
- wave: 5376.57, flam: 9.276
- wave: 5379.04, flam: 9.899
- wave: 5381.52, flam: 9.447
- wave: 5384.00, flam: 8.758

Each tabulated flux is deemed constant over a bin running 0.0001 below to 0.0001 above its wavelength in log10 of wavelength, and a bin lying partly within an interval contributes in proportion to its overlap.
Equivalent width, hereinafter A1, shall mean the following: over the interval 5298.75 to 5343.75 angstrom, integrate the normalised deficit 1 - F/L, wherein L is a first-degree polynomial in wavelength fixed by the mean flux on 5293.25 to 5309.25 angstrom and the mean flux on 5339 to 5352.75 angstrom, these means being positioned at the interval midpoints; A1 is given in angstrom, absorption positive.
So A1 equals 1.0 angstrom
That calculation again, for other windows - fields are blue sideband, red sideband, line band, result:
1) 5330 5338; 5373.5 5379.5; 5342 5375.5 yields -0.48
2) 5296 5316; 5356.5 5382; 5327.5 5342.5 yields 0.25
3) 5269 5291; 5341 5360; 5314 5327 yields 0.48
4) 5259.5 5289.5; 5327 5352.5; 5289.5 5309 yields -0.57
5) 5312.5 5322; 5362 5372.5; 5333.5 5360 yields -1.12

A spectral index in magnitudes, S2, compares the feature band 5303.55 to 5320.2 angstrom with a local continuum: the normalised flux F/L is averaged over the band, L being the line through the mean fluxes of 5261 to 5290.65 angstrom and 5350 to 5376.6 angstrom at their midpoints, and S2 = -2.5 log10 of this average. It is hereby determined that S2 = -0.050 mag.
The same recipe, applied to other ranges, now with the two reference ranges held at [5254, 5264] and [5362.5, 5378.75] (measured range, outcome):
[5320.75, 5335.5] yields 0.04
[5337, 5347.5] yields -0.04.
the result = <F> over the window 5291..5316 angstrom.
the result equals 9.05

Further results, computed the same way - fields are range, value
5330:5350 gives 9.16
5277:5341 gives 9.02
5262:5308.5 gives 8.72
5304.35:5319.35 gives 9.33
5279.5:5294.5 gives 9.22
